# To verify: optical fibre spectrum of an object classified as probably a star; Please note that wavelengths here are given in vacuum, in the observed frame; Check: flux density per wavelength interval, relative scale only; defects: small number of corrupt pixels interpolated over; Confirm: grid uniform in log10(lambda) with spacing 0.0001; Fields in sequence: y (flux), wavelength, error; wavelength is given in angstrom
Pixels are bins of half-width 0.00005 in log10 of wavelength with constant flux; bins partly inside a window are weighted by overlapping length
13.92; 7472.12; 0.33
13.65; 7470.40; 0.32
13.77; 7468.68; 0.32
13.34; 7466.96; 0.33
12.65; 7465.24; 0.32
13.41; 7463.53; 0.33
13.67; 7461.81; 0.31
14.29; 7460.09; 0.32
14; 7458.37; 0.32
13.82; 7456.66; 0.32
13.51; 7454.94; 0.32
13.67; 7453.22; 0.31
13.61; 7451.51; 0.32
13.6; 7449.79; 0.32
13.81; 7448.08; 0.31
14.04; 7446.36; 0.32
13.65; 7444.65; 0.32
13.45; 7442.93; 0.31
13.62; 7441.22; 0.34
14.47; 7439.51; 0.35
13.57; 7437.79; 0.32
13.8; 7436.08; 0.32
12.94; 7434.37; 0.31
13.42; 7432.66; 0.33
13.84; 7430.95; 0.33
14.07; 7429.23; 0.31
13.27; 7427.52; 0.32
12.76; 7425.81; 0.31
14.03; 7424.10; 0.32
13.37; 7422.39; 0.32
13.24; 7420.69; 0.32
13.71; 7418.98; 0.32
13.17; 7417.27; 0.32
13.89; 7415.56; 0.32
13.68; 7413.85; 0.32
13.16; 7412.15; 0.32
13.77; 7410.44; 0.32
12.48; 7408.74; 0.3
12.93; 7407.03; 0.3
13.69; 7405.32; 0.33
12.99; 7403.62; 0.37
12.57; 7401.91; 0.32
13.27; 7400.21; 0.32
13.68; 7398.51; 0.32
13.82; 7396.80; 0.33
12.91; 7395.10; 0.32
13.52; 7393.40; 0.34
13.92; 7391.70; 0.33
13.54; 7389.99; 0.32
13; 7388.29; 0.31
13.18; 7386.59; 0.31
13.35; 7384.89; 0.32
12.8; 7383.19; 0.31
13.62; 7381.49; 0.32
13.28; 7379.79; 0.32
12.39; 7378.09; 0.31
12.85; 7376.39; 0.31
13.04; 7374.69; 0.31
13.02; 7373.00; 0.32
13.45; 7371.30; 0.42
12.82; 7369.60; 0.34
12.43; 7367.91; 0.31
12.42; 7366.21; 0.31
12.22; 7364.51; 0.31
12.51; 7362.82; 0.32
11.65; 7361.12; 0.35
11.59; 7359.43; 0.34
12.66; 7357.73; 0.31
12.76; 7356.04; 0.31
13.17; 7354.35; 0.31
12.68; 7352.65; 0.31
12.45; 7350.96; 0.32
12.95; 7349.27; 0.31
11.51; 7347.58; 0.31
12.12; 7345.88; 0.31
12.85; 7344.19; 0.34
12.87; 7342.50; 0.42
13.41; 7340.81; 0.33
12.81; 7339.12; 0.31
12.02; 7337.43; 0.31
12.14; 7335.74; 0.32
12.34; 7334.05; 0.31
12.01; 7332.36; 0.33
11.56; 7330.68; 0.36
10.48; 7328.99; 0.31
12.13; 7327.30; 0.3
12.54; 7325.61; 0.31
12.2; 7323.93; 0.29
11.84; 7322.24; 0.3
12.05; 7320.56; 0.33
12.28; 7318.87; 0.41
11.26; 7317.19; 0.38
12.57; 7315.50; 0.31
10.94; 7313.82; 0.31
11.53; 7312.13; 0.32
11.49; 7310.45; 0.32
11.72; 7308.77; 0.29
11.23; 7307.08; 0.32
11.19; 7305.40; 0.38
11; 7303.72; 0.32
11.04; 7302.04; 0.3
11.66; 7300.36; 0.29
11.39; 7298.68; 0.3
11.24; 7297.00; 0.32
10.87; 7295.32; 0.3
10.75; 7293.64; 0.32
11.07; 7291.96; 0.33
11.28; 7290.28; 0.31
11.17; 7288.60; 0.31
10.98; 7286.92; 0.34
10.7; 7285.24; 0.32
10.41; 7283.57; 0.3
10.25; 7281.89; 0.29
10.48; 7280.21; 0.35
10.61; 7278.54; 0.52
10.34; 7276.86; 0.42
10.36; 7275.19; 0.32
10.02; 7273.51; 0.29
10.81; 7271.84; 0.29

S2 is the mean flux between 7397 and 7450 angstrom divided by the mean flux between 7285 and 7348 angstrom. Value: 1.15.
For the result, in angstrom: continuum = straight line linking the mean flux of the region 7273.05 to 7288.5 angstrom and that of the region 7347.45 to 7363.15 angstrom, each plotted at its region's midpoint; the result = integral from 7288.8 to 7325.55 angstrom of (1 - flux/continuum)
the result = -0.9 angstrom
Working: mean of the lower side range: 10.5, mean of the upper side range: 12.4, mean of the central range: 11.5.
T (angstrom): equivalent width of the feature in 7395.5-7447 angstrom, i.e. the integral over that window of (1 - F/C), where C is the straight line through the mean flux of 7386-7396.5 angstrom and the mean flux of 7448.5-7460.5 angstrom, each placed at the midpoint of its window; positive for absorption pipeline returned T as 0.4 angstrom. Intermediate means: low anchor 13.4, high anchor 13.8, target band 13.5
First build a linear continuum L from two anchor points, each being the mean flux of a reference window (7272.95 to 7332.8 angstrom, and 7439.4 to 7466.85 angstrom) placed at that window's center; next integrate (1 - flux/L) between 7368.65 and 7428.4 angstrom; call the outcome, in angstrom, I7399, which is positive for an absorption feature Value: -2.2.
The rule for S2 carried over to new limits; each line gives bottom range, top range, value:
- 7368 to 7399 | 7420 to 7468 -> 1.03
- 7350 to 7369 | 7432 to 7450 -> 1.10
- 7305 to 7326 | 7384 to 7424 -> 1.14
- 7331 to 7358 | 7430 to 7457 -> 1.09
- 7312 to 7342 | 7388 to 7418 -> 1.11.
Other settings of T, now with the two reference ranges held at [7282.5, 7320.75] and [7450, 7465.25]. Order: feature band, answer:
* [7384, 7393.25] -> -0.58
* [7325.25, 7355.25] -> -1.16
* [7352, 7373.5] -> -0.60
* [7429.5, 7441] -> -0.30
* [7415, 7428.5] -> -0.31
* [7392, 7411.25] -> -0.66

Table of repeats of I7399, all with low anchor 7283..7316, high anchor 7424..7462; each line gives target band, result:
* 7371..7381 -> -0.4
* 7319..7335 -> -0.3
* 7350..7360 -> -0.3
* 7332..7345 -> -0.8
